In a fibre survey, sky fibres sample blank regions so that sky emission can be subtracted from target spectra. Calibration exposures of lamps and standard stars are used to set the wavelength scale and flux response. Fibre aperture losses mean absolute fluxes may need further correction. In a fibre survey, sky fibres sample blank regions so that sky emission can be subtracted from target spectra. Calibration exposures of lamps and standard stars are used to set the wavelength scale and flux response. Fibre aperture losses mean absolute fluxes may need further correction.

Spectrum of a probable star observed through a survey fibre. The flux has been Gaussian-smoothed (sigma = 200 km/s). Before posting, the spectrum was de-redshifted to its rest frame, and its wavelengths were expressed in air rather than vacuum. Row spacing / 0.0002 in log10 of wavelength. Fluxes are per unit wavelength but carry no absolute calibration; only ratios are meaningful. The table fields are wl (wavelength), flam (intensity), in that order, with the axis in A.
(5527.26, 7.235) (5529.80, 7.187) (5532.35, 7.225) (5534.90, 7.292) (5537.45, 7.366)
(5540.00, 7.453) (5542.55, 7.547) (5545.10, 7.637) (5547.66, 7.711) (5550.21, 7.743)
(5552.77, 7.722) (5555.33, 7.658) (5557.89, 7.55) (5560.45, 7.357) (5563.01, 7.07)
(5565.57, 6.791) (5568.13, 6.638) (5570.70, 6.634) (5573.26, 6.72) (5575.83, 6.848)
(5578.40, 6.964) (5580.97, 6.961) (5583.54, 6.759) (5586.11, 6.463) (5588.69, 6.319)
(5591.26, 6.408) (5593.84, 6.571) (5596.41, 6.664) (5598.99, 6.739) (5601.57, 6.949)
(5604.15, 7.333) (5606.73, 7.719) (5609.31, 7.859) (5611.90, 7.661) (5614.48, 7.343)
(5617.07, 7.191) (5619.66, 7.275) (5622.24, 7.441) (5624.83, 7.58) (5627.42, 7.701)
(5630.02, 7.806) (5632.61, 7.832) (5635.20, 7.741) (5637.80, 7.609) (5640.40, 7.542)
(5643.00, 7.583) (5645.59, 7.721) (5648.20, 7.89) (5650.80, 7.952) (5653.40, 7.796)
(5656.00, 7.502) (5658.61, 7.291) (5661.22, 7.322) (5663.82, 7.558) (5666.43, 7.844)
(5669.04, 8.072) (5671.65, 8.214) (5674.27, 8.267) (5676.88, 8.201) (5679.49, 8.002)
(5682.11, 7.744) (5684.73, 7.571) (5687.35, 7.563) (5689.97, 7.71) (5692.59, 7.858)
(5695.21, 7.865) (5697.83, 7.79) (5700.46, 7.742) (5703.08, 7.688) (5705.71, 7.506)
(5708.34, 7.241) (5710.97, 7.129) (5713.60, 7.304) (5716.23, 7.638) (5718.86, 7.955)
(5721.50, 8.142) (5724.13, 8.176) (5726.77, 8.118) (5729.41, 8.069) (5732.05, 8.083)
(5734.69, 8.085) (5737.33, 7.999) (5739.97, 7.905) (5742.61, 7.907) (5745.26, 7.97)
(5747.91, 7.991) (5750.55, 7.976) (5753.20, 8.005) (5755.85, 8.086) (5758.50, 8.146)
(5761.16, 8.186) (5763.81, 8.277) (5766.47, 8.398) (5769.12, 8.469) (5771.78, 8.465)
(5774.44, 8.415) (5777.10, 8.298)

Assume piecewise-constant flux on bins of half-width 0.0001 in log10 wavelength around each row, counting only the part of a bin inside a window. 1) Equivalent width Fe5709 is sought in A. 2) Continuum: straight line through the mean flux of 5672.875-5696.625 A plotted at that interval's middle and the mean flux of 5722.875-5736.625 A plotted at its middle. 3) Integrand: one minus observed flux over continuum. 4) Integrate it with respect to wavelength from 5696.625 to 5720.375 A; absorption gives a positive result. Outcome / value 1.28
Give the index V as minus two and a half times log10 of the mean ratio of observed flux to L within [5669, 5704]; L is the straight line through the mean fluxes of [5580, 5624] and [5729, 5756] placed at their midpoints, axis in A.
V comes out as -0.035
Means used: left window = 7.05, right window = 8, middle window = 7.87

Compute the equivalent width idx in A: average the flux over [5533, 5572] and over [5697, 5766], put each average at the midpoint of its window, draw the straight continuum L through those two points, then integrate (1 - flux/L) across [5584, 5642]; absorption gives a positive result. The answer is 2.1 A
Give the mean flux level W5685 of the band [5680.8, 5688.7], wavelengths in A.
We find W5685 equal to 7.62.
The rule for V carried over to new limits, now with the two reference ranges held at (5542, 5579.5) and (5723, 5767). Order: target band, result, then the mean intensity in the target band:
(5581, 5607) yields 0.10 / 6.76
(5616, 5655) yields -0.01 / 7.65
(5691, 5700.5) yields 0.00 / 7.82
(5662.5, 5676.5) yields -0.04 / 8.01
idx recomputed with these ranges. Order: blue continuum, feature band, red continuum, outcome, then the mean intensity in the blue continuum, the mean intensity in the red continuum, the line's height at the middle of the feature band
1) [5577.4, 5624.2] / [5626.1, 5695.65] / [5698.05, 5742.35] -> -3.2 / 7.04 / 7.8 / 7.43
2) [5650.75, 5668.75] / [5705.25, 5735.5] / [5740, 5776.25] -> 0.6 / 7.61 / 8.17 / 7.96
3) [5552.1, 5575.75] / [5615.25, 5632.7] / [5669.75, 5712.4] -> -0.3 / 7.1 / 7.76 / 7.41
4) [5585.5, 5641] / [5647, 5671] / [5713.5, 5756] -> -0.5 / 7.27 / 7.98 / 7.54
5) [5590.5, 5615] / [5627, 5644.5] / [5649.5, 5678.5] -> -0.4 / 7.13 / 7.82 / 7.51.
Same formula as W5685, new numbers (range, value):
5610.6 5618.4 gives 7.39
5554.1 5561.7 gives 7.52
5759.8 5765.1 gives 8.22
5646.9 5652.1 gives 7.93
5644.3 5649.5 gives 7.79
